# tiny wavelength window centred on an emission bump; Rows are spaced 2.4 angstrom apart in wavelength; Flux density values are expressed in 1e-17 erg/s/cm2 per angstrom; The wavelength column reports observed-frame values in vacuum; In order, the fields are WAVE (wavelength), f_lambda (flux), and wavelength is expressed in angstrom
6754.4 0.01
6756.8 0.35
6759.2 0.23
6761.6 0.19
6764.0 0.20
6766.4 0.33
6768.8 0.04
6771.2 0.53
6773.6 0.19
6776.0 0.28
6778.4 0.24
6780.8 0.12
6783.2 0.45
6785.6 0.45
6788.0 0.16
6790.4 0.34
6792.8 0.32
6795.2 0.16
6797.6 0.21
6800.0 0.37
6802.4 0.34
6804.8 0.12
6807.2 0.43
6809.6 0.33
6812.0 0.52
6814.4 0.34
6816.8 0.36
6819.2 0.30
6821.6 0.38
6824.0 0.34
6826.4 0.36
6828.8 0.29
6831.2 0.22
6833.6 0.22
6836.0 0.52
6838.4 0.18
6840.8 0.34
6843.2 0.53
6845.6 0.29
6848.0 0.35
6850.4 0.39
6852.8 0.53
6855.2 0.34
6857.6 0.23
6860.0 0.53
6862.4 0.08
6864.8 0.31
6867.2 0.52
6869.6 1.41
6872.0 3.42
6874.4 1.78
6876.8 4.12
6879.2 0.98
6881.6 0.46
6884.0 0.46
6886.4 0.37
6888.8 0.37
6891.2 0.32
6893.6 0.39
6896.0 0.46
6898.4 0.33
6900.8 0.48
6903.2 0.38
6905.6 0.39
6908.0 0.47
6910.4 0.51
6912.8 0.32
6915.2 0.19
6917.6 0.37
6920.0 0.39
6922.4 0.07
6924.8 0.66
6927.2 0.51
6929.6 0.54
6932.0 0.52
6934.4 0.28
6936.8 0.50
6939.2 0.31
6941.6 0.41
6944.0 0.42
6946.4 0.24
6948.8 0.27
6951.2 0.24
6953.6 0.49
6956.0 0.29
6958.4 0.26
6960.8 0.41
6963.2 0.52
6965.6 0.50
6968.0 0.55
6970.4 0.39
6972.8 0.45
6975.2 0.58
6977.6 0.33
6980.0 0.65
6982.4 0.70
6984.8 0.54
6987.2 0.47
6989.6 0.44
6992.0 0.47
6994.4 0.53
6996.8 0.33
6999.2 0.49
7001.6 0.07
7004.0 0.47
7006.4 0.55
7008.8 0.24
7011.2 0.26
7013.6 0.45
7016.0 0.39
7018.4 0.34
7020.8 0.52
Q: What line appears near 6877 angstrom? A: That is [O II]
